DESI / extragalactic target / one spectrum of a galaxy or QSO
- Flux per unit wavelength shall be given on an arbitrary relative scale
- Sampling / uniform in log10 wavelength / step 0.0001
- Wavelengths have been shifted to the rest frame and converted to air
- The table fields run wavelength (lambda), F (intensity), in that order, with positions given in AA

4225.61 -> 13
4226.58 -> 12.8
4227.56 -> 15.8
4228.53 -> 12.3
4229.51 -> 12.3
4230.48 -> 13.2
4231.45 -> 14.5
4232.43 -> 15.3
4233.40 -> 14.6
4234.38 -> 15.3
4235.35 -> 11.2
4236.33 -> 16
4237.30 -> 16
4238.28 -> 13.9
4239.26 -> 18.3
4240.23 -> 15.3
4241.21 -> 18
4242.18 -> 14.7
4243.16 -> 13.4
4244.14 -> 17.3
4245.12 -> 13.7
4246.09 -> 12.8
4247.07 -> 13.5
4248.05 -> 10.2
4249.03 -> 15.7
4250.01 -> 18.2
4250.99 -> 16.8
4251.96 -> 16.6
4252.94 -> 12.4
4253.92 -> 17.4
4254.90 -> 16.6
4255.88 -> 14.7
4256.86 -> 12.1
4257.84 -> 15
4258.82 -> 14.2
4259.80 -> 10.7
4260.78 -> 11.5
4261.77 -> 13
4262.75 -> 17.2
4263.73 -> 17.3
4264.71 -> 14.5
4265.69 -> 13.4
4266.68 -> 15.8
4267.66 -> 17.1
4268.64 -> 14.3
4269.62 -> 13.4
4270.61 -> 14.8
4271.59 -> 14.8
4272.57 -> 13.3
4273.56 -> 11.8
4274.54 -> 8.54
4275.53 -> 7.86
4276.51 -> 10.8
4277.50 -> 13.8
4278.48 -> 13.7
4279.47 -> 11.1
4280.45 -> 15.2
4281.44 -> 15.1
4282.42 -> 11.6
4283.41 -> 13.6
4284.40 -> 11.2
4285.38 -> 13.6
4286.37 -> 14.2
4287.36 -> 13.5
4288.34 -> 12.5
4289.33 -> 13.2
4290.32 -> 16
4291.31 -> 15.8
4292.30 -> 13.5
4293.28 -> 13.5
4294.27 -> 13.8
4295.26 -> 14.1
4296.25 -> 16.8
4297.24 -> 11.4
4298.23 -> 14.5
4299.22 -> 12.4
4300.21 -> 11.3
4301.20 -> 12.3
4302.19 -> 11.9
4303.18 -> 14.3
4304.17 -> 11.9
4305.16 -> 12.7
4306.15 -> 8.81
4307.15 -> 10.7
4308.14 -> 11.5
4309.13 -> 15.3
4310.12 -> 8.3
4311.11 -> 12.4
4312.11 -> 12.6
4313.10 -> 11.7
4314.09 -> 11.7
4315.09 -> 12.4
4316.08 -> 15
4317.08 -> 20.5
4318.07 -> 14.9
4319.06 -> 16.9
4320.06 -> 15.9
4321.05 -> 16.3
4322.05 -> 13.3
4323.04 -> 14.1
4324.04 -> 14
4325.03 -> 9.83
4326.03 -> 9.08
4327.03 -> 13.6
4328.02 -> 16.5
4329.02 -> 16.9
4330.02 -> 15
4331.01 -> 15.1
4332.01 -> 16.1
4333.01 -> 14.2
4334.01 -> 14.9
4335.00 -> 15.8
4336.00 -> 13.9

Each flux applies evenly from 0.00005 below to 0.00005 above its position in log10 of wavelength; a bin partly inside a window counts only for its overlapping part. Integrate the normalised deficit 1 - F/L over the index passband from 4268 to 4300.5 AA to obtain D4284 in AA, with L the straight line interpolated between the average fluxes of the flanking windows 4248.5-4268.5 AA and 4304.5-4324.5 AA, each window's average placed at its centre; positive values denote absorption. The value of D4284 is 2.39 AA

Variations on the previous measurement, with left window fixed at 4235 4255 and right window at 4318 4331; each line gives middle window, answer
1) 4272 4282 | 1.8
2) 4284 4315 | 3.8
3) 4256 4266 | 0.7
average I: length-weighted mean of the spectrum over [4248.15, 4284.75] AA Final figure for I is 13.9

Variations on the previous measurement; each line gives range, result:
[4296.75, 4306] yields 12.4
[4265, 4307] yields 13.2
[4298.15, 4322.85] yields 13.2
